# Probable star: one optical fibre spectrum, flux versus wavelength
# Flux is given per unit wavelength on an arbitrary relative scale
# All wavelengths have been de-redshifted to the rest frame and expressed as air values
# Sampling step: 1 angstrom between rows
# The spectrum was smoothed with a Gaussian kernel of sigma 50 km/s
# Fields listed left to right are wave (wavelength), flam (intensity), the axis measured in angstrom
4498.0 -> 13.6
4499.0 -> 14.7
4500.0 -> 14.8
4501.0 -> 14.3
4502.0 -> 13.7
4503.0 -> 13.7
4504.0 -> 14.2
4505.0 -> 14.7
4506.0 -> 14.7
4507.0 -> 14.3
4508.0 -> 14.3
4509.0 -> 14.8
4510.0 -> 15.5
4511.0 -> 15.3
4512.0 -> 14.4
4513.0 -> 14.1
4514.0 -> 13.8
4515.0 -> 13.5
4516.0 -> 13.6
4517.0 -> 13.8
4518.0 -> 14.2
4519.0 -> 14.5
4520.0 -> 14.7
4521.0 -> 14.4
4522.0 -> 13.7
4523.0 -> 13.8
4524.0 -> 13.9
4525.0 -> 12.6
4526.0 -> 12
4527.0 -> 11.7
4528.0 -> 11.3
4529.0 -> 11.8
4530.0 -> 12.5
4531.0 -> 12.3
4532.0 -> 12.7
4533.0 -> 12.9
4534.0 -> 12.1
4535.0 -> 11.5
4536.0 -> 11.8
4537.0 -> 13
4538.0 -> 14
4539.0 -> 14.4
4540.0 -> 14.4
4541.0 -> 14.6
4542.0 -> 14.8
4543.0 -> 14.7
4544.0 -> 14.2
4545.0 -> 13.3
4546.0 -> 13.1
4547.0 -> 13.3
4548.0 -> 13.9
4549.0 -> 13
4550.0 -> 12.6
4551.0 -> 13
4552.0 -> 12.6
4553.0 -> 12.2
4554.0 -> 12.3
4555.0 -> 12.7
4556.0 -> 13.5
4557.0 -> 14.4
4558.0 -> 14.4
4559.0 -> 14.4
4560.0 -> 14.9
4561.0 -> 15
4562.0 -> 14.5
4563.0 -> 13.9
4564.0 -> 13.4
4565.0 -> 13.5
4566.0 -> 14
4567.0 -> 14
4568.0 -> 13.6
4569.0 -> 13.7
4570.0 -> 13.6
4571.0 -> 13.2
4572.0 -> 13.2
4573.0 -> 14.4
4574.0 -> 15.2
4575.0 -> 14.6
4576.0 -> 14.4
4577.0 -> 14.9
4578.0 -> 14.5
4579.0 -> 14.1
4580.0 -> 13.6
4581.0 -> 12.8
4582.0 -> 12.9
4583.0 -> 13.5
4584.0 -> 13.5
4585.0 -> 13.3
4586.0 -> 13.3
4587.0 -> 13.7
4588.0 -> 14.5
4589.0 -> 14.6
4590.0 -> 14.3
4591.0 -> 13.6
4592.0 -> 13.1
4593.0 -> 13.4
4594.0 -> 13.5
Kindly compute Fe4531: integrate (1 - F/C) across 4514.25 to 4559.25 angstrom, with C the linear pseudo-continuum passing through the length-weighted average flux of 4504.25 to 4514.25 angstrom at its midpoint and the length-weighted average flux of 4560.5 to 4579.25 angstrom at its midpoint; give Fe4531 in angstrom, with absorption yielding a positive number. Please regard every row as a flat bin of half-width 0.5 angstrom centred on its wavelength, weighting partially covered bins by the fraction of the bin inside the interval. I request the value 3.4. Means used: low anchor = 14.6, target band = 13.3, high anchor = 14.1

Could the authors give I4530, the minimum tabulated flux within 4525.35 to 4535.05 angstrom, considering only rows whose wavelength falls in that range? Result 11.3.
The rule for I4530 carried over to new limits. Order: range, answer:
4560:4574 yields 13.2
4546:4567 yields 12.2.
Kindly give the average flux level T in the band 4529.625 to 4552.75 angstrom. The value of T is 13.2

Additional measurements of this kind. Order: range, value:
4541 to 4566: 13.7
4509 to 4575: 13.6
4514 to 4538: 13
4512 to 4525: 14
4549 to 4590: 13.8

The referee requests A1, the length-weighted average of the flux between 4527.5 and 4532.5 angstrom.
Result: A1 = 12.1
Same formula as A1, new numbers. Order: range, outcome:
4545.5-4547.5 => 13.2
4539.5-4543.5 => 14.6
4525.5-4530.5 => 11.9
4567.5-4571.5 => 13.5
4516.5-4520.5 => 14.3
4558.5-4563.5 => 14.5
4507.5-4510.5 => 14.9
